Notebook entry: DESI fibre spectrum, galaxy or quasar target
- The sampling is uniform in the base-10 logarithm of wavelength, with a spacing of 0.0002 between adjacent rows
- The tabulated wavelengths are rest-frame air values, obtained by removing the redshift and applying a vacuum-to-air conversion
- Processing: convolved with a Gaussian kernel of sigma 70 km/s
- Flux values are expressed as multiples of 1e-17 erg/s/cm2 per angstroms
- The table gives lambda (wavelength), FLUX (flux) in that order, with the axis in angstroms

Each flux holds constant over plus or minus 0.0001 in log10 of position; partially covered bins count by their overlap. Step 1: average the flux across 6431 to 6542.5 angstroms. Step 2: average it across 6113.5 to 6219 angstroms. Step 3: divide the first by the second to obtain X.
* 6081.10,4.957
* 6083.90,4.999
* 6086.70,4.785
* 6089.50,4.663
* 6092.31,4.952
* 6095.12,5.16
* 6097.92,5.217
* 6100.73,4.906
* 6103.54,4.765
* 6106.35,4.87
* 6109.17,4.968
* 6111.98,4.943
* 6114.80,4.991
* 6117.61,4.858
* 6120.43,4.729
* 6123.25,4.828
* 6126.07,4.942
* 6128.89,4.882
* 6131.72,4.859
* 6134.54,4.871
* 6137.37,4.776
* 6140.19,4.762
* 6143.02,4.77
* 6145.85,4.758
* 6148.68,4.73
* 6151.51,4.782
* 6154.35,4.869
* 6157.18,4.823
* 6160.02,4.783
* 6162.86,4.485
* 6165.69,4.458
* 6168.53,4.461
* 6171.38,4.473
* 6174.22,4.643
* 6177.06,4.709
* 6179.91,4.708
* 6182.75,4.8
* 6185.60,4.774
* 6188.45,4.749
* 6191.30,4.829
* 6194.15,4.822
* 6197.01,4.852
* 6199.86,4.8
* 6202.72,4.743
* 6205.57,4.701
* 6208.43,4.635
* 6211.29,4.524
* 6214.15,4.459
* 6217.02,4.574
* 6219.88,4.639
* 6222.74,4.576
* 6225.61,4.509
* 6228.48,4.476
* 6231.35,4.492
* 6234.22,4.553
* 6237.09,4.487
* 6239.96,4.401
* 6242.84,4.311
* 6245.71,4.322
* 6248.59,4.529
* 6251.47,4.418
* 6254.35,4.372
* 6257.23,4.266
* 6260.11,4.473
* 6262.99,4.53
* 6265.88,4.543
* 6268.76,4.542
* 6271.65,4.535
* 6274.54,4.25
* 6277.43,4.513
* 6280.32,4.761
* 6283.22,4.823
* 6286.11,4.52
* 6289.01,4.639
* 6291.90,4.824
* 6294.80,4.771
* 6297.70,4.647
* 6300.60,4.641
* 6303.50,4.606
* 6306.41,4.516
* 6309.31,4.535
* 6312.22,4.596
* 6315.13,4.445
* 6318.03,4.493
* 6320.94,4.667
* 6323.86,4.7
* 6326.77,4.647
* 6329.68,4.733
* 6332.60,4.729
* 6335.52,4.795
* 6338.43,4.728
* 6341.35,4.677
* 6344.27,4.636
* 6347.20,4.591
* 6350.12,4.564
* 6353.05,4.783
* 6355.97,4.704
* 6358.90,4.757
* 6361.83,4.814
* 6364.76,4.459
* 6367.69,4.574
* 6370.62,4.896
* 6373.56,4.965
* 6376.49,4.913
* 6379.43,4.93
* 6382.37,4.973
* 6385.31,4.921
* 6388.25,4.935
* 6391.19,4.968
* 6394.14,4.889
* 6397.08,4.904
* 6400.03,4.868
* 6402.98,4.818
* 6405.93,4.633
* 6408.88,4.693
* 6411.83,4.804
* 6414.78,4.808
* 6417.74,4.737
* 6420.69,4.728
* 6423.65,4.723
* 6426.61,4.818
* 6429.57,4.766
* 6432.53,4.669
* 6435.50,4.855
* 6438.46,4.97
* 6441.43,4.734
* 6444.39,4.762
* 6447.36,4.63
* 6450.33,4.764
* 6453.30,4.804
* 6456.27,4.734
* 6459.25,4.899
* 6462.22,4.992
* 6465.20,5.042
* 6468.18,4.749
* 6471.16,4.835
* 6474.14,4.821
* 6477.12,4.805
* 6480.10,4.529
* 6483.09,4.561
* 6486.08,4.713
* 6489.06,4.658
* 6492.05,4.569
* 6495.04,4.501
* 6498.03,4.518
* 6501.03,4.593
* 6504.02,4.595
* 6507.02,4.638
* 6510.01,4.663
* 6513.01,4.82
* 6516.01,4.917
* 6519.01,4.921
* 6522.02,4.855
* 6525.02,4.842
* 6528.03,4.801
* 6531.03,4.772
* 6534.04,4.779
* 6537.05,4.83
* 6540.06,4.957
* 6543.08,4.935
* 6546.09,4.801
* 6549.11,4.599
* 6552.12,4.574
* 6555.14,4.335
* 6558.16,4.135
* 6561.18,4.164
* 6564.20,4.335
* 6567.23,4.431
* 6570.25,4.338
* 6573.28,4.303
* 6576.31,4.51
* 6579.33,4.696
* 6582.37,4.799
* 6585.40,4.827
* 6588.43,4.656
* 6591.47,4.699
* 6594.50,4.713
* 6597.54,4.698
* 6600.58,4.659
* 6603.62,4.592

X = 1.01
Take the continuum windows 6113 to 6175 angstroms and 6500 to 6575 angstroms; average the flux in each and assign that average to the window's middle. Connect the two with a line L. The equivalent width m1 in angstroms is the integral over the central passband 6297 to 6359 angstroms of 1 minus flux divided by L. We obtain 0.74 angstroms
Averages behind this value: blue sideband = 4.75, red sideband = 4.64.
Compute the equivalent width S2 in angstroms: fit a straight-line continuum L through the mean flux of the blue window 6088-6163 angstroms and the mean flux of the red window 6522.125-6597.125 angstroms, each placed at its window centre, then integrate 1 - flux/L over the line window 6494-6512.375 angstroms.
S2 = 0.2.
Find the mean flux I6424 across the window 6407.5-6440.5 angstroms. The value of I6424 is 4.78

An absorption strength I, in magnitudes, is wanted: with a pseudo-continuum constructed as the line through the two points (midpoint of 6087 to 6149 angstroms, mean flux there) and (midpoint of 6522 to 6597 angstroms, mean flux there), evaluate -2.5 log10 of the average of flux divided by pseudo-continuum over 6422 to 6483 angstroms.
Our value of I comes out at -0.02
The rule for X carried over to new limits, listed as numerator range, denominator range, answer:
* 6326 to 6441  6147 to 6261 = 1.04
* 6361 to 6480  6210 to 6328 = 1.06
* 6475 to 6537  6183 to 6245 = 1.02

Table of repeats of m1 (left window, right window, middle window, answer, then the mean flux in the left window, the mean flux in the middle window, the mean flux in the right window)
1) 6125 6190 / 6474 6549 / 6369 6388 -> -0.8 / 4.73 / 4.93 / 4.73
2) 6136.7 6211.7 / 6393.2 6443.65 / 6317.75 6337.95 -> 0.3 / 4.71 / 4.69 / 4.79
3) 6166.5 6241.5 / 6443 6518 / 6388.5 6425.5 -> -0.8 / 4.63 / 4.8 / 4.73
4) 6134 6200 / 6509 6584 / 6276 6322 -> 0.7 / 4.73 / 4.62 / 4.64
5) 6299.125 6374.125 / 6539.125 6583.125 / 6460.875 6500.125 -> -1.2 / 4.66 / 4.71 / 4.52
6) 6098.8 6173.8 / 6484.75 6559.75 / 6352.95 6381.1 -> -0.3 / 4.78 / 4.78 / 4.69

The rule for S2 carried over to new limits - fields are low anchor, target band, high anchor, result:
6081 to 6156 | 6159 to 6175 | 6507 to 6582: 1.0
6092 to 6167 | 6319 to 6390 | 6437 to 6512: 0.2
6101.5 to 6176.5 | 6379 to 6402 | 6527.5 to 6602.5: -1.2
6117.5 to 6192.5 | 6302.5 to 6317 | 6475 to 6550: 0.6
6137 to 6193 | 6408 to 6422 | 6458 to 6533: -0.1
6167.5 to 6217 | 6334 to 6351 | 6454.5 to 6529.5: 0.2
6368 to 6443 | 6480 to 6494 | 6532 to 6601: 0.3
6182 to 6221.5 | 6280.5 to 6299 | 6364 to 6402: 0.3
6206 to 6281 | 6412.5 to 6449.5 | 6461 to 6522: -0.8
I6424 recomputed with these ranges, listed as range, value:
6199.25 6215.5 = 4.64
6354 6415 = 4.82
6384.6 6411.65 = 4.84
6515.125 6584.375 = 4.63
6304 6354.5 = 4.64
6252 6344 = 4.6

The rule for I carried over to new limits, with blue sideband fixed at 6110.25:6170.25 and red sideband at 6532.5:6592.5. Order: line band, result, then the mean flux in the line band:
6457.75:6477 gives -0.06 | 4.88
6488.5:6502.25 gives 0.01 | 4.56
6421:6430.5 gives -0.03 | 4.76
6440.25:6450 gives -0.02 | 4.72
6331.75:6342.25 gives -0.01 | 4.74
